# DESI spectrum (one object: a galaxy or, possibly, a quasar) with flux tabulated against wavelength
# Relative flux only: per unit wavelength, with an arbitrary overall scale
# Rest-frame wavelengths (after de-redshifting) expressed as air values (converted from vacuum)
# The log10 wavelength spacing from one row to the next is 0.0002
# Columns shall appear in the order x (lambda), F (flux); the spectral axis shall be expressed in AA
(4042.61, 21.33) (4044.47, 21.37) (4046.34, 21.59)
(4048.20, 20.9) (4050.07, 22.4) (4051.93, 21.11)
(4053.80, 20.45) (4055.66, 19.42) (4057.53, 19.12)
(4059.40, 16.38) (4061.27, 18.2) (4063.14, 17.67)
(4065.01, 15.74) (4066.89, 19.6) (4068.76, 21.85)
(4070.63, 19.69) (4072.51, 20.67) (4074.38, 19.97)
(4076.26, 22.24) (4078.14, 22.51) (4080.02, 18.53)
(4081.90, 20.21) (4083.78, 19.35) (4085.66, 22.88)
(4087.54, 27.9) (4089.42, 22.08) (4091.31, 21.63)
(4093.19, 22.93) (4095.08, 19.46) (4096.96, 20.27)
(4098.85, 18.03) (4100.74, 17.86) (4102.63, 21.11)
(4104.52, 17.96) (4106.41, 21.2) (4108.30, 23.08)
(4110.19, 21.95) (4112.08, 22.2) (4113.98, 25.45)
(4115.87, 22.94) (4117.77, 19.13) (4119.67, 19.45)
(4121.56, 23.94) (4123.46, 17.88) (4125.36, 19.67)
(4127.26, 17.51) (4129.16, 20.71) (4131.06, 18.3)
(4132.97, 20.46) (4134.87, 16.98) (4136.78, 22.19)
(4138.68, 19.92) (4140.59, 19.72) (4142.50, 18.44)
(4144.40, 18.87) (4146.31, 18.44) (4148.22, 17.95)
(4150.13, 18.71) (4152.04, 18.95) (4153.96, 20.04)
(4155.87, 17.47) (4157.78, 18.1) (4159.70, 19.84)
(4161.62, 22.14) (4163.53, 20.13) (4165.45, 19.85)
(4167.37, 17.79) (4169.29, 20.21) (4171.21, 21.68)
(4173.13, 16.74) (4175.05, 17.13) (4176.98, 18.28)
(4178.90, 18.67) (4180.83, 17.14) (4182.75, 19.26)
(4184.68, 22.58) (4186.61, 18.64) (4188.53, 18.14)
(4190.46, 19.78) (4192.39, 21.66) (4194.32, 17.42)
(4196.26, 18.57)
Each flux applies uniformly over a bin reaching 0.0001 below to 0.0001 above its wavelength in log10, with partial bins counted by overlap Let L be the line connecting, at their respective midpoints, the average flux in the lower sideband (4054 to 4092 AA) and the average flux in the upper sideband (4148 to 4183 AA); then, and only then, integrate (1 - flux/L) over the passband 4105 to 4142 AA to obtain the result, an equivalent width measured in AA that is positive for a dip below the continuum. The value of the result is -2.0 AA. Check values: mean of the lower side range 20.3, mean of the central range 20.6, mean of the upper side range 19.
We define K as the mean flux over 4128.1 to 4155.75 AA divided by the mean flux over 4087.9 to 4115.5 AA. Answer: 0.90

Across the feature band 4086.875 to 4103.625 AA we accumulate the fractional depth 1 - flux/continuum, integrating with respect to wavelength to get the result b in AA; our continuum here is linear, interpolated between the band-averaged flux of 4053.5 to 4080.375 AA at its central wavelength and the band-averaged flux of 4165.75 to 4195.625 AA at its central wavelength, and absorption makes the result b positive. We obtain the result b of -1.5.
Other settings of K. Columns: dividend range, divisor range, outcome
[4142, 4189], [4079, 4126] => 0.90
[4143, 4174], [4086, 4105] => 0.91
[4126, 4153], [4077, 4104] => 0.91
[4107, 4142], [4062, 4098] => 0.99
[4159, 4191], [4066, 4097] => 0.90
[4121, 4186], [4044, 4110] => 0.94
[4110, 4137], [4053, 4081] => 1.05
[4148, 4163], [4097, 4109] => 0.97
